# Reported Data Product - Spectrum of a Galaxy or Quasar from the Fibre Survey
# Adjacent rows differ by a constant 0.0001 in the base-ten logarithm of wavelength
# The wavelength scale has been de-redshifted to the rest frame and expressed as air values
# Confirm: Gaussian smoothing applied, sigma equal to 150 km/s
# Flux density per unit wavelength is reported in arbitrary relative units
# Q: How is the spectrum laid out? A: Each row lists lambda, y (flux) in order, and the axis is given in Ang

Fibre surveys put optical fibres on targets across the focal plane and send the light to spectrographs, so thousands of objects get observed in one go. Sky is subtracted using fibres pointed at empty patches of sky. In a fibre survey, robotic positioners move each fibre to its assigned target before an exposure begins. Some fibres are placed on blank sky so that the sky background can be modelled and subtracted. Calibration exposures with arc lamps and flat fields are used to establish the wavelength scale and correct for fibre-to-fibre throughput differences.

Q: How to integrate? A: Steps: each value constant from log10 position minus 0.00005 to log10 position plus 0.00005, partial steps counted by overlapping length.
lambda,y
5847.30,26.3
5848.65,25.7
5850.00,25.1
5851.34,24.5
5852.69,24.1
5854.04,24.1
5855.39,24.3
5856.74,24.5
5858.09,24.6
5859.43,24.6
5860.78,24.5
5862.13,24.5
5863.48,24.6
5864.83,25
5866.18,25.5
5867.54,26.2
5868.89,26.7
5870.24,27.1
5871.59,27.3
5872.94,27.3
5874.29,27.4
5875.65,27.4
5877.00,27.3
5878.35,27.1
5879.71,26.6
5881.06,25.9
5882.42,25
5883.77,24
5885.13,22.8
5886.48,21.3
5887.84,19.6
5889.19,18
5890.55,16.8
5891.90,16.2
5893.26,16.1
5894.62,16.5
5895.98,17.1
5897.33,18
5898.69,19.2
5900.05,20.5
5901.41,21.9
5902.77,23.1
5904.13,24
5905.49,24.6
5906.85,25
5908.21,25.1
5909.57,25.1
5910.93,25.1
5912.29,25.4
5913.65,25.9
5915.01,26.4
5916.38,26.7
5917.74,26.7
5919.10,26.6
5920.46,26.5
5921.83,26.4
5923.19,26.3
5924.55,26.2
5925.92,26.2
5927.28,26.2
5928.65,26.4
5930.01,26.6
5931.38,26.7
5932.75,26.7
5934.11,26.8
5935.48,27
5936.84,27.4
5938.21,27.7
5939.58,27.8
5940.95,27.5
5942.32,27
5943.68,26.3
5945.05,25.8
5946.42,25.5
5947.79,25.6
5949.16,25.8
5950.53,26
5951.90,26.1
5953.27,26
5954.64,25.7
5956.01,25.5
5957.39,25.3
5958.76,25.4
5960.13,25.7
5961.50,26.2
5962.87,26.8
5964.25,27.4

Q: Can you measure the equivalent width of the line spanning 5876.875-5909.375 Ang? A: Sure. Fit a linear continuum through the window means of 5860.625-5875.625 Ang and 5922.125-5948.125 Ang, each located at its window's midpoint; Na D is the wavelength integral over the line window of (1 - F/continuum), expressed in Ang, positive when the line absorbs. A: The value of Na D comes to 5.7 Ang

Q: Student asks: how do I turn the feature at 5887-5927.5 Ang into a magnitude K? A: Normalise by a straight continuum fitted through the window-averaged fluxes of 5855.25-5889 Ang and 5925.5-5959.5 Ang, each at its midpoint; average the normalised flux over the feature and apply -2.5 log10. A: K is 0.130 mag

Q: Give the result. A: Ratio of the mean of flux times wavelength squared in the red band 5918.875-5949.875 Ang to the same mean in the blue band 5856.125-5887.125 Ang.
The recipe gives 1.1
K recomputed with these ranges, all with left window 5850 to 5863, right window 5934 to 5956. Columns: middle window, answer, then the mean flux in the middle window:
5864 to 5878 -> -0.08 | 26.7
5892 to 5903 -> 0.33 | 18.7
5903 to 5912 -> 0.04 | 24.8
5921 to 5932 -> -0.01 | 26.4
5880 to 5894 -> 0.21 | 20.7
